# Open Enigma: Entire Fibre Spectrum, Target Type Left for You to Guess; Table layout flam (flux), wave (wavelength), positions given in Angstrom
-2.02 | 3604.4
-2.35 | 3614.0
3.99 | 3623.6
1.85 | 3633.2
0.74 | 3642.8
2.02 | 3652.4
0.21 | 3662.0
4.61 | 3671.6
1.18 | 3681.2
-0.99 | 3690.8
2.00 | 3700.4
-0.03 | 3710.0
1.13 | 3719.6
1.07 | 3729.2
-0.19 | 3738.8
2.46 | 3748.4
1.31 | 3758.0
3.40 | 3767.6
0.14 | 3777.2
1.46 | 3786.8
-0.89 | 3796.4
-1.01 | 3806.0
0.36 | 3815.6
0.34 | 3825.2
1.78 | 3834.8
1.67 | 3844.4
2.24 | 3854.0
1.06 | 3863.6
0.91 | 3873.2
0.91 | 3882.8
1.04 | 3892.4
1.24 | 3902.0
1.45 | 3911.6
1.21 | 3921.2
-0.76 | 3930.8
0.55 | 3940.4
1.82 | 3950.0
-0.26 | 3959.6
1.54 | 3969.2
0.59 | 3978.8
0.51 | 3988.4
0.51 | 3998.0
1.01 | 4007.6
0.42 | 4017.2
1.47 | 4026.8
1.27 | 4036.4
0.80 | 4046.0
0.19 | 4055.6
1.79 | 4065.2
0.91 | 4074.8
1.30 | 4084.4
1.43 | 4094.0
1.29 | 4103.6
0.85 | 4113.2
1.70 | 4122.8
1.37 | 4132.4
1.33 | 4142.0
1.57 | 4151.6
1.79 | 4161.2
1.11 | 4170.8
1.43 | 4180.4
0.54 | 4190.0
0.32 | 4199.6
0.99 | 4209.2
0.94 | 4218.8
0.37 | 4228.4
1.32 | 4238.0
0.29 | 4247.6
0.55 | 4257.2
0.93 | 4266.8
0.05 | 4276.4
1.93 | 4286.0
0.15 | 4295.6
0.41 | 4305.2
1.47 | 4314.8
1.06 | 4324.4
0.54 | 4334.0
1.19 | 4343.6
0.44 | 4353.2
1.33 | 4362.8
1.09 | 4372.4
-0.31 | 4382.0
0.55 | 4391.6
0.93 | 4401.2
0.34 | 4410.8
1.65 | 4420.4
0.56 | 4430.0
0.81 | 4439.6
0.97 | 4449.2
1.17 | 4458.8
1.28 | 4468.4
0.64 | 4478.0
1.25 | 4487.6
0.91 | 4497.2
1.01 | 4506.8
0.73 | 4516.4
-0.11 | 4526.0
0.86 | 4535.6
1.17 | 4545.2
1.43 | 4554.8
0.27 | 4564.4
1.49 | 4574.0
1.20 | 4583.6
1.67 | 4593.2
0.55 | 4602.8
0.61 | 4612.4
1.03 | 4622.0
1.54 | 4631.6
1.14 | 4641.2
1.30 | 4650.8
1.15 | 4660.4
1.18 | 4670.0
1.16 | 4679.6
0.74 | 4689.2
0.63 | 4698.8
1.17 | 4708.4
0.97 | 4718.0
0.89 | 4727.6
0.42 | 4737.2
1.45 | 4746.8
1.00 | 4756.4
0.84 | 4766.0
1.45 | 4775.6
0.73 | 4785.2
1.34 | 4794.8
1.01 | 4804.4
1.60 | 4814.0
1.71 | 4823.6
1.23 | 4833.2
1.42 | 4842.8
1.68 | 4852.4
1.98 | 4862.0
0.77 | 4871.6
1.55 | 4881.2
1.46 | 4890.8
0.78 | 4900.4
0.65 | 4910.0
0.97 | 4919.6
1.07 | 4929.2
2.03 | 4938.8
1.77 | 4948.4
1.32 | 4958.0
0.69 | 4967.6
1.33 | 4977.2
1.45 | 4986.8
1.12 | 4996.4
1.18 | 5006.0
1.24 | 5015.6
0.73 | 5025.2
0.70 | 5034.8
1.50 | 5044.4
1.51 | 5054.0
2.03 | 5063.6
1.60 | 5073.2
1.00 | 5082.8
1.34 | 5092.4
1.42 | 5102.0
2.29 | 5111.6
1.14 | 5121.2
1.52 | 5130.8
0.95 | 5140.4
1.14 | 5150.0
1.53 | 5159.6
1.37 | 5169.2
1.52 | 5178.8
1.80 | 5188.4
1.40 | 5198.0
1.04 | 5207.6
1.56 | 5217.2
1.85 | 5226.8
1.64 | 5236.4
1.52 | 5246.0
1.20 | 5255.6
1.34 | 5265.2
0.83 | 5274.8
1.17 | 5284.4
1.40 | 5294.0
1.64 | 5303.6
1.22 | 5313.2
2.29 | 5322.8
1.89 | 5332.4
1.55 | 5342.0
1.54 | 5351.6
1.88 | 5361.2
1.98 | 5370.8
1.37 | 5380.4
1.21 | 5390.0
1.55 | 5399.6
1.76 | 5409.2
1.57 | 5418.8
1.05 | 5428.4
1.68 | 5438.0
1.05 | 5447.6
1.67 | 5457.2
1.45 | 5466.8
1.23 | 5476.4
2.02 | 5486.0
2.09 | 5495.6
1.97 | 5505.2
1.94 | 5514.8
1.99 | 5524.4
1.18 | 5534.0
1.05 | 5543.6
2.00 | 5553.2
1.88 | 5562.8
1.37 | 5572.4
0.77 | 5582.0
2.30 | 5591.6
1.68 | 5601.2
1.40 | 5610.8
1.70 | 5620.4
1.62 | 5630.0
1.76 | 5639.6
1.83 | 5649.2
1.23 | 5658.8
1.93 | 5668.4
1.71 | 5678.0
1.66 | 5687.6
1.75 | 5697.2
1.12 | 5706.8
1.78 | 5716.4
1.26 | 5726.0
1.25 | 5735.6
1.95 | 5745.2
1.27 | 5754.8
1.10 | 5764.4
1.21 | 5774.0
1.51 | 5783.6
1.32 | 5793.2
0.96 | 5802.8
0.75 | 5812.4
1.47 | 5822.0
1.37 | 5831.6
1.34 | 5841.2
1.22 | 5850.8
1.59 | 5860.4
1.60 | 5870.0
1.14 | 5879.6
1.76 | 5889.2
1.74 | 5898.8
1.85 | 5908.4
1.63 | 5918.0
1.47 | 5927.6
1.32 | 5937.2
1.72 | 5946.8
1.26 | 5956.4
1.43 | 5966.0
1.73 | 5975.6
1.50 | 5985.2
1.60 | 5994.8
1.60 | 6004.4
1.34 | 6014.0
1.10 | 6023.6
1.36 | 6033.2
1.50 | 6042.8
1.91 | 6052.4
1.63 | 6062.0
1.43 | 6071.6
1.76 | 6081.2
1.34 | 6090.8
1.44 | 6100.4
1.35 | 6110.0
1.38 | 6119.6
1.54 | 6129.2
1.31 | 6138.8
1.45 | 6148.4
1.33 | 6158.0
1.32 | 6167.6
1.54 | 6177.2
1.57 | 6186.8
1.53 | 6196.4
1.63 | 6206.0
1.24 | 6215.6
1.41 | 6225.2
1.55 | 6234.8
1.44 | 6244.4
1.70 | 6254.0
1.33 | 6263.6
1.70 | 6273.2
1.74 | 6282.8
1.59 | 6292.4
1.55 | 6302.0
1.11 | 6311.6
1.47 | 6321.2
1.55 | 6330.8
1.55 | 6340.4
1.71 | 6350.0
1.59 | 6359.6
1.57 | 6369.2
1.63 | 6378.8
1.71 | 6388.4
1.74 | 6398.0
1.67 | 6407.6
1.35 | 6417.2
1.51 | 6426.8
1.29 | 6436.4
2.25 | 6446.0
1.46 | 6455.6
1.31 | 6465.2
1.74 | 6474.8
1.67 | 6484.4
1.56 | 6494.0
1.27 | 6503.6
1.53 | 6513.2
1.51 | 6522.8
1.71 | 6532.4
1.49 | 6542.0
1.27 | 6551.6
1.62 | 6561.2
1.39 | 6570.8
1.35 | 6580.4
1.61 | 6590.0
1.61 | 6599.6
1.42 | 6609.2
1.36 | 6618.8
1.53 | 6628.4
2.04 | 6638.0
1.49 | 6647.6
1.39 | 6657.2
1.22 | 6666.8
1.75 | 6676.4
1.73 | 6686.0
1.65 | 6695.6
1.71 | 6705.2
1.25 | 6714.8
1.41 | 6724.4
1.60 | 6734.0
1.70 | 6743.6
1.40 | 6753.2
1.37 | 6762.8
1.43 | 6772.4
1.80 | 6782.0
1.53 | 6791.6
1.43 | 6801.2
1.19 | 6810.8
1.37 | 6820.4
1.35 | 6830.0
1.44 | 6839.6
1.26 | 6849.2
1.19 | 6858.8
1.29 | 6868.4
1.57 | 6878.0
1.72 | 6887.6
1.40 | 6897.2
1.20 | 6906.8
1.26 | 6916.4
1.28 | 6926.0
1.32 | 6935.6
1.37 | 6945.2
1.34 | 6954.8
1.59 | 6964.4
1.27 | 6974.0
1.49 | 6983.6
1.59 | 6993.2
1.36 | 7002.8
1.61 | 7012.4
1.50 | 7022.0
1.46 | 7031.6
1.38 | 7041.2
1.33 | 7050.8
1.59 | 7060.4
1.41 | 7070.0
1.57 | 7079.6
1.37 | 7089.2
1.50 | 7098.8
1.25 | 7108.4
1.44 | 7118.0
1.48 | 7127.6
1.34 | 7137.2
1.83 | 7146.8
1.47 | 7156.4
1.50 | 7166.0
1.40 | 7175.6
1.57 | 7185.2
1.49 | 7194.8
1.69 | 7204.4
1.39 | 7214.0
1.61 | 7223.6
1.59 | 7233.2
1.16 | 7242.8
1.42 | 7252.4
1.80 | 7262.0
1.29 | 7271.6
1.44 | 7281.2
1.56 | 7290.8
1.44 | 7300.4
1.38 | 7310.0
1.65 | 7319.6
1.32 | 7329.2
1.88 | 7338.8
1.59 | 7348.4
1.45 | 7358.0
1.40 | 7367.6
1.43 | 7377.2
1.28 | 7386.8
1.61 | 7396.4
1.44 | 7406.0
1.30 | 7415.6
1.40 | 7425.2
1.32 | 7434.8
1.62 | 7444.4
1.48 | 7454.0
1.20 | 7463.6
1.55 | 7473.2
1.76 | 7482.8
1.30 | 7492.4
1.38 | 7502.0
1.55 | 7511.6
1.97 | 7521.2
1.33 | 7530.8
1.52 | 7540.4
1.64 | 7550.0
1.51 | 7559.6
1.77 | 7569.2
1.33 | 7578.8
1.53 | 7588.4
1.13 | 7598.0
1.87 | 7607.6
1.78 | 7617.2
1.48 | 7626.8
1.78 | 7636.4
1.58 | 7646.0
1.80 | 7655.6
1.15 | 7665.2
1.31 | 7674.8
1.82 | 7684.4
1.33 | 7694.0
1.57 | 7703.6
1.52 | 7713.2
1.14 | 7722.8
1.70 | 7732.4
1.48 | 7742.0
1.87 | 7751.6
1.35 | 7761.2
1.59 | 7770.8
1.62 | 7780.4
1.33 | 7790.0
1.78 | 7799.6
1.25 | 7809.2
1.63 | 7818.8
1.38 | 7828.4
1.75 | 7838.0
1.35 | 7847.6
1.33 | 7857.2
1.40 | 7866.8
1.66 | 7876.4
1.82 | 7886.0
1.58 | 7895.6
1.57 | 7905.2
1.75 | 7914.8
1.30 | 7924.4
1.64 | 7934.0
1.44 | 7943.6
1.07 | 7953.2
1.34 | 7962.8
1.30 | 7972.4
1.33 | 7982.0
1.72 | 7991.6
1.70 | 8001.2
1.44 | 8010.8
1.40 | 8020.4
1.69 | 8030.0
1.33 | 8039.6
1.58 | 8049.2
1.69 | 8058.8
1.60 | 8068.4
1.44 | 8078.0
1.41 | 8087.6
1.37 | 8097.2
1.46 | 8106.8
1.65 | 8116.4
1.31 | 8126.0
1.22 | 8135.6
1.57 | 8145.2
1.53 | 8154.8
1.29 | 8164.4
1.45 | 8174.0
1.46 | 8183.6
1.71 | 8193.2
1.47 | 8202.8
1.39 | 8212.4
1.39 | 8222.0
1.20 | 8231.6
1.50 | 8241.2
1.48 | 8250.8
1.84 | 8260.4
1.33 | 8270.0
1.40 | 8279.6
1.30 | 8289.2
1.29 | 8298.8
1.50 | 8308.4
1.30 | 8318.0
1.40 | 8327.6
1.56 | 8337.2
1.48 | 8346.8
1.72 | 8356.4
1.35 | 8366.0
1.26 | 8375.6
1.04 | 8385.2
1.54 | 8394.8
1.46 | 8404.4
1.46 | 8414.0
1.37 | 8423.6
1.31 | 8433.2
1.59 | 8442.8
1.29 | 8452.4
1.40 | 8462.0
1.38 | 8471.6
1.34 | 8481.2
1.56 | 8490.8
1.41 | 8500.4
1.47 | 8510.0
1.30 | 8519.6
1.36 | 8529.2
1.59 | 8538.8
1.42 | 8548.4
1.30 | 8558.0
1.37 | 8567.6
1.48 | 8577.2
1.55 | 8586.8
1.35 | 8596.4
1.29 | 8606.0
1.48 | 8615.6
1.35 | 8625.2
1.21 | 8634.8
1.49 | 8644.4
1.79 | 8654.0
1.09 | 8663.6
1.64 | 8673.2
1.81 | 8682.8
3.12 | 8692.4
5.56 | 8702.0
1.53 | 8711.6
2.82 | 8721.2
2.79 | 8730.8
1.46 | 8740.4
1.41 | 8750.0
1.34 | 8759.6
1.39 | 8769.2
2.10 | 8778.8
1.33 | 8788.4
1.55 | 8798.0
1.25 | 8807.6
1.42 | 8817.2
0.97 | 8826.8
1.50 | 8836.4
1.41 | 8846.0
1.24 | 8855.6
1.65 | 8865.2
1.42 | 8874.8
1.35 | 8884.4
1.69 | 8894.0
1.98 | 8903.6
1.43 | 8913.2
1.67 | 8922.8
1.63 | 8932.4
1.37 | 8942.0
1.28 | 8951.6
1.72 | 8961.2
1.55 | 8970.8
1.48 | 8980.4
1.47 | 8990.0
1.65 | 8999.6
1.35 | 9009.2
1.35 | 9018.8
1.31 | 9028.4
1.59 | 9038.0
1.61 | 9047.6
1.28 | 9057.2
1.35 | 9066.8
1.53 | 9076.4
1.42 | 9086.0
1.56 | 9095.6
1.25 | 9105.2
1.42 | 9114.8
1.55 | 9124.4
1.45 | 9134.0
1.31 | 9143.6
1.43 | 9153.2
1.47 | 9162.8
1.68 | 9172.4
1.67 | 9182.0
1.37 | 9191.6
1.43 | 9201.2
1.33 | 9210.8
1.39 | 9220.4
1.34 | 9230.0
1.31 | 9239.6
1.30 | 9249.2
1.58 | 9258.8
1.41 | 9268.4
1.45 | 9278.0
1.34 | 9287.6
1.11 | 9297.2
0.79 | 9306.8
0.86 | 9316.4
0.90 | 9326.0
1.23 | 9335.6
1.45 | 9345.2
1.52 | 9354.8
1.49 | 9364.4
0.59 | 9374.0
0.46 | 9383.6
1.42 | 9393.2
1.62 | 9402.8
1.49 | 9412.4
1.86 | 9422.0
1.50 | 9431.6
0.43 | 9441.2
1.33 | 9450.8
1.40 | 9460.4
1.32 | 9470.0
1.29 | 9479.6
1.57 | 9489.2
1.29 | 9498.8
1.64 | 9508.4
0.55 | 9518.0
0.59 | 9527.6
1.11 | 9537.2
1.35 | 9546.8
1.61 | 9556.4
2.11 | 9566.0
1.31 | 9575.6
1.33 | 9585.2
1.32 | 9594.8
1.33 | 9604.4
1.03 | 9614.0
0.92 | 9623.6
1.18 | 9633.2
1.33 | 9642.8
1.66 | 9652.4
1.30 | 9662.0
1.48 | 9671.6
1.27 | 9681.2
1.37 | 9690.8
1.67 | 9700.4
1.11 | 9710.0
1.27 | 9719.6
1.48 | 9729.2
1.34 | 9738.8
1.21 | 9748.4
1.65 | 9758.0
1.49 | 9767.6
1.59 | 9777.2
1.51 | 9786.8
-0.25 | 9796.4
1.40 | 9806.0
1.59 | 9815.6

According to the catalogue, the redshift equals 0.33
